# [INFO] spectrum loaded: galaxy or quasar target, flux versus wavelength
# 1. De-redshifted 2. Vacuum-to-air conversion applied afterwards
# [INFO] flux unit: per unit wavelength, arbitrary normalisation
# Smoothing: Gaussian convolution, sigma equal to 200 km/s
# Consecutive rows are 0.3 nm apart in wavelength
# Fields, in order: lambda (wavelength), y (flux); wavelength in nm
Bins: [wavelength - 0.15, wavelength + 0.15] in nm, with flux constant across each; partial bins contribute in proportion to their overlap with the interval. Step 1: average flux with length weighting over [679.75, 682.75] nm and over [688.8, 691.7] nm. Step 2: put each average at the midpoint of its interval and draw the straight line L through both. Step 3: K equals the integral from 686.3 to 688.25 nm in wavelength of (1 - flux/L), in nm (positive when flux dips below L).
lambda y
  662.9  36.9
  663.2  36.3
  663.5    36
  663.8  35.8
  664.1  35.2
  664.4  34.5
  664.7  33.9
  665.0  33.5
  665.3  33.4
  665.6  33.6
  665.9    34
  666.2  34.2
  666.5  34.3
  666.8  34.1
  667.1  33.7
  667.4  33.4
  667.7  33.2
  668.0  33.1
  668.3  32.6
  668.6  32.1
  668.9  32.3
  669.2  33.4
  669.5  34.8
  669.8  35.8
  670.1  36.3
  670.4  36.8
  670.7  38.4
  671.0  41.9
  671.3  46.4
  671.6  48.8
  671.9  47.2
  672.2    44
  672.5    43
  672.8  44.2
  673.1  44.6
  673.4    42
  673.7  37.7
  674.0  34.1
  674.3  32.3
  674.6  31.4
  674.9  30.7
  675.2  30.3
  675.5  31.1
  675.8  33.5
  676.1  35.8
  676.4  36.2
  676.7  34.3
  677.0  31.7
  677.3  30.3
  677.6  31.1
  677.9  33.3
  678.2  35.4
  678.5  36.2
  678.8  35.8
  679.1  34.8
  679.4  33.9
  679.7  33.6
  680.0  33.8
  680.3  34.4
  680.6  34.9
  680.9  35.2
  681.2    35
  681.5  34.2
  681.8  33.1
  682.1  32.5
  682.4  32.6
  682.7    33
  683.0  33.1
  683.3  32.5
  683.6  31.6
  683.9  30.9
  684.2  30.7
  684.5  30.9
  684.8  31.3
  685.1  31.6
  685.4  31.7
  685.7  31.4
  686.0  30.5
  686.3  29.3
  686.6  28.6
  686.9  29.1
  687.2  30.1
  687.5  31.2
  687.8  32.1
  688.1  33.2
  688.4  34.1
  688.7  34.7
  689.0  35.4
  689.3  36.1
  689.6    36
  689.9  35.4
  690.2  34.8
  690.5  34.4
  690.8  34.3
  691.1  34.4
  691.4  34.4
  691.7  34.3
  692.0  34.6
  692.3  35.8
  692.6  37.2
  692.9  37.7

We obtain 0.226 nm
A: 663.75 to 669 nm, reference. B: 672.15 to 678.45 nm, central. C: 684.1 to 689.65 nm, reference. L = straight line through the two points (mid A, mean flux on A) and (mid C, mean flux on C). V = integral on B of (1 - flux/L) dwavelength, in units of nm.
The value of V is -0.48 nm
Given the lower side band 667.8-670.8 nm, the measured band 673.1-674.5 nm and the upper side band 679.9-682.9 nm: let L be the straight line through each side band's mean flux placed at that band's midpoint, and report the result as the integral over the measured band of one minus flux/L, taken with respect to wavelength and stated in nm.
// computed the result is -0.12 nm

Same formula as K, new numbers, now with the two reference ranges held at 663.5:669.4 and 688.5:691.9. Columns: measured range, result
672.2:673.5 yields -0.36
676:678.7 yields 0.04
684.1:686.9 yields 0.33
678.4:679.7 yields -0.02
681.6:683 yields 0.07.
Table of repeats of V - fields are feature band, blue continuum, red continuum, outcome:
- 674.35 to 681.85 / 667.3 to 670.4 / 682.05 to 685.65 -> -0.228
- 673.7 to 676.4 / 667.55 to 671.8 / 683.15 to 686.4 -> 0.154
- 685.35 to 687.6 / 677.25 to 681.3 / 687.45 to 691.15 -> 0.275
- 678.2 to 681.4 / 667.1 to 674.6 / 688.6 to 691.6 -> 0.161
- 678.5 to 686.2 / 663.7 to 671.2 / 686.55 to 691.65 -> 0.211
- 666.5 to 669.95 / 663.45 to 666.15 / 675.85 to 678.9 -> 0.073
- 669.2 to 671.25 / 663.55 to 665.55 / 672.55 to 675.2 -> -0.086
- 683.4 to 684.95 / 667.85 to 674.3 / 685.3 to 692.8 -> 0.166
